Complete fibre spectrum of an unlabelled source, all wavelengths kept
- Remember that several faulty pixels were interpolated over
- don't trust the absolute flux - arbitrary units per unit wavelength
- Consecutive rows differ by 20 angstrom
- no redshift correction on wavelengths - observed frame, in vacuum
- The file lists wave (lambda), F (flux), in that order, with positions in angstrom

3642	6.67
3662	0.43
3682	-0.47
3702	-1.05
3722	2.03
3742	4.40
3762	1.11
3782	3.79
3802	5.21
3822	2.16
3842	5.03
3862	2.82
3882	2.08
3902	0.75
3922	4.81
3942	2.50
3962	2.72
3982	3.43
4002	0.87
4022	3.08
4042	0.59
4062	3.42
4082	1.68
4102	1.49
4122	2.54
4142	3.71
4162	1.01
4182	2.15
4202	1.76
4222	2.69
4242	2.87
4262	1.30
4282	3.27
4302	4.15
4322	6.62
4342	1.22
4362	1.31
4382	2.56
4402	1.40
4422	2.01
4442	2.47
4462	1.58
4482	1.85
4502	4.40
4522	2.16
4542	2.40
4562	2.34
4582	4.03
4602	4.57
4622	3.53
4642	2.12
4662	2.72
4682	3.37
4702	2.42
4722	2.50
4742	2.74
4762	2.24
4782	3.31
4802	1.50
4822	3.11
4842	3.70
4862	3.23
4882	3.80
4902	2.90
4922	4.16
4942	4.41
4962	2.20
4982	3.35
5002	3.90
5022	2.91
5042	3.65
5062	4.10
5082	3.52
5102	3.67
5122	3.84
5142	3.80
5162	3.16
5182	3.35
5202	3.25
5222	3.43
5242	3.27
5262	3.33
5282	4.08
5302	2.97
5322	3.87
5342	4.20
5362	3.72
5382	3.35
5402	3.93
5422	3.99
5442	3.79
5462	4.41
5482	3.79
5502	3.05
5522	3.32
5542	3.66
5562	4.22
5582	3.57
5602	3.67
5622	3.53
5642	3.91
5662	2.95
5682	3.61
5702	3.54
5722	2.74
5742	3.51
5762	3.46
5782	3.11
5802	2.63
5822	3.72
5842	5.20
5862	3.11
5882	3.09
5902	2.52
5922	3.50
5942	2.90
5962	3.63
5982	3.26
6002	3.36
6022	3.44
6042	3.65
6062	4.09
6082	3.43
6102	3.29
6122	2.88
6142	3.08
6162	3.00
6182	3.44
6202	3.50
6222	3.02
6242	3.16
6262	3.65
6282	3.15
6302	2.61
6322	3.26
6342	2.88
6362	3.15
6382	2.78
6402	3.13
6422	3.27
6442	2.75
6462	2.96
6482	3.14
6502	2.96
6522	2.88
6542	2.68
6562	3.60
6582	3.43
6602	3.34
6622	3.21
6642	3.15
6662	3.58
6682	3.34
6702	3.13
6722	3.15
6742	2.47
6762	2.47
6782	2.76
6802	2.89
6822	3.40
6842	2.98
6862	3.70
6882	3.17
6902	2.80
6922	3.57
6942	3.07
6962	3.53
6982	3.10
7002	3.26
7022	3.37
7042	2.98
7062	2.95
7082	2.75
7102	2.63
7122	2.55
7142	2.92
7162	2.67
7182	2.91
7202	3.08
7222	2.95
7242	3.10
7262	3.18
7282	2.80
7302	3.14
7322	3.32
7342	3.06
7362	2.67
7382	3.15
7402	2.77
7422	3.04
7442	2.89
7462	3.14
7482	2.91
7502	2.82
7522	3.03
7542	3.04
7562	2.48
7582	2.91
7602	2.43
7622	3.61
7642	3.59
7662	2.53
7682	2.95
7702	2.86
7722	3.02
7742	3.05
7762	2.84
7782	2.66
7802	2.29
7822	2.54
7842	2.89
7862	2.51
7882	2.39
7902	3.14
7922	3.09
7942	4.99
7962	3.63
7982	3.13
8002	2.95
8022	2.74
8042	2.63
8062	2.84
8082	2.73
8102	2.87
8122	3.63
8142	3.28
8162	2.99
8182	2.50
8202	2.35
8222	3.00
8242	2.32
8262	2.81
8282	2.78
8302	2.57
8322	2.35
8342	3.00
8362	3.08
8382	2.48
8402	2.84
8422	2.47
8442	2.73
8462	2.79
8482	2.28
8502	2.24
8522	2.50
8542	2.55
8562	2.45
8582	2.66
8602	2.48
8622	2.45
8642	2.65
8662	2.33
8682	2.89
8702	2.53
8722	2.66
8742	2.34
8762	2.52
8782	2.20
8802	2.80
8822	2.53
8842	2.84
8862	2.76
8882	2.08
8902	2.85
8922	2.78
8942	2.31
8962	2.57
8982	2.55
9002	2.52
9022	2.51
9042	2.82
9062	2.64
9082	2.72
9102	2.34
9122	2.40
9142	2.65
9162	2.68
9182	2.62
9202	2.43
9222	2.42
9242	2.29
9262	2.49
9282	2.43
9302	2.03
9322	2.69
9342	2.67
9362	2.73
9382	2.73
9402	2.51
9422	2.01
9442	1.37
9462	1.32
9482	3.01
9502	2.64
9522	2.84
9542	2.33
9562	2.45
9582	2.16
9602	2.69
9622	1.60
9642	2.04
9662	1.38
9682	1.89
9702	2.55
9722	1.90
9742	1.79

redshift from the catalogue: 0.210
